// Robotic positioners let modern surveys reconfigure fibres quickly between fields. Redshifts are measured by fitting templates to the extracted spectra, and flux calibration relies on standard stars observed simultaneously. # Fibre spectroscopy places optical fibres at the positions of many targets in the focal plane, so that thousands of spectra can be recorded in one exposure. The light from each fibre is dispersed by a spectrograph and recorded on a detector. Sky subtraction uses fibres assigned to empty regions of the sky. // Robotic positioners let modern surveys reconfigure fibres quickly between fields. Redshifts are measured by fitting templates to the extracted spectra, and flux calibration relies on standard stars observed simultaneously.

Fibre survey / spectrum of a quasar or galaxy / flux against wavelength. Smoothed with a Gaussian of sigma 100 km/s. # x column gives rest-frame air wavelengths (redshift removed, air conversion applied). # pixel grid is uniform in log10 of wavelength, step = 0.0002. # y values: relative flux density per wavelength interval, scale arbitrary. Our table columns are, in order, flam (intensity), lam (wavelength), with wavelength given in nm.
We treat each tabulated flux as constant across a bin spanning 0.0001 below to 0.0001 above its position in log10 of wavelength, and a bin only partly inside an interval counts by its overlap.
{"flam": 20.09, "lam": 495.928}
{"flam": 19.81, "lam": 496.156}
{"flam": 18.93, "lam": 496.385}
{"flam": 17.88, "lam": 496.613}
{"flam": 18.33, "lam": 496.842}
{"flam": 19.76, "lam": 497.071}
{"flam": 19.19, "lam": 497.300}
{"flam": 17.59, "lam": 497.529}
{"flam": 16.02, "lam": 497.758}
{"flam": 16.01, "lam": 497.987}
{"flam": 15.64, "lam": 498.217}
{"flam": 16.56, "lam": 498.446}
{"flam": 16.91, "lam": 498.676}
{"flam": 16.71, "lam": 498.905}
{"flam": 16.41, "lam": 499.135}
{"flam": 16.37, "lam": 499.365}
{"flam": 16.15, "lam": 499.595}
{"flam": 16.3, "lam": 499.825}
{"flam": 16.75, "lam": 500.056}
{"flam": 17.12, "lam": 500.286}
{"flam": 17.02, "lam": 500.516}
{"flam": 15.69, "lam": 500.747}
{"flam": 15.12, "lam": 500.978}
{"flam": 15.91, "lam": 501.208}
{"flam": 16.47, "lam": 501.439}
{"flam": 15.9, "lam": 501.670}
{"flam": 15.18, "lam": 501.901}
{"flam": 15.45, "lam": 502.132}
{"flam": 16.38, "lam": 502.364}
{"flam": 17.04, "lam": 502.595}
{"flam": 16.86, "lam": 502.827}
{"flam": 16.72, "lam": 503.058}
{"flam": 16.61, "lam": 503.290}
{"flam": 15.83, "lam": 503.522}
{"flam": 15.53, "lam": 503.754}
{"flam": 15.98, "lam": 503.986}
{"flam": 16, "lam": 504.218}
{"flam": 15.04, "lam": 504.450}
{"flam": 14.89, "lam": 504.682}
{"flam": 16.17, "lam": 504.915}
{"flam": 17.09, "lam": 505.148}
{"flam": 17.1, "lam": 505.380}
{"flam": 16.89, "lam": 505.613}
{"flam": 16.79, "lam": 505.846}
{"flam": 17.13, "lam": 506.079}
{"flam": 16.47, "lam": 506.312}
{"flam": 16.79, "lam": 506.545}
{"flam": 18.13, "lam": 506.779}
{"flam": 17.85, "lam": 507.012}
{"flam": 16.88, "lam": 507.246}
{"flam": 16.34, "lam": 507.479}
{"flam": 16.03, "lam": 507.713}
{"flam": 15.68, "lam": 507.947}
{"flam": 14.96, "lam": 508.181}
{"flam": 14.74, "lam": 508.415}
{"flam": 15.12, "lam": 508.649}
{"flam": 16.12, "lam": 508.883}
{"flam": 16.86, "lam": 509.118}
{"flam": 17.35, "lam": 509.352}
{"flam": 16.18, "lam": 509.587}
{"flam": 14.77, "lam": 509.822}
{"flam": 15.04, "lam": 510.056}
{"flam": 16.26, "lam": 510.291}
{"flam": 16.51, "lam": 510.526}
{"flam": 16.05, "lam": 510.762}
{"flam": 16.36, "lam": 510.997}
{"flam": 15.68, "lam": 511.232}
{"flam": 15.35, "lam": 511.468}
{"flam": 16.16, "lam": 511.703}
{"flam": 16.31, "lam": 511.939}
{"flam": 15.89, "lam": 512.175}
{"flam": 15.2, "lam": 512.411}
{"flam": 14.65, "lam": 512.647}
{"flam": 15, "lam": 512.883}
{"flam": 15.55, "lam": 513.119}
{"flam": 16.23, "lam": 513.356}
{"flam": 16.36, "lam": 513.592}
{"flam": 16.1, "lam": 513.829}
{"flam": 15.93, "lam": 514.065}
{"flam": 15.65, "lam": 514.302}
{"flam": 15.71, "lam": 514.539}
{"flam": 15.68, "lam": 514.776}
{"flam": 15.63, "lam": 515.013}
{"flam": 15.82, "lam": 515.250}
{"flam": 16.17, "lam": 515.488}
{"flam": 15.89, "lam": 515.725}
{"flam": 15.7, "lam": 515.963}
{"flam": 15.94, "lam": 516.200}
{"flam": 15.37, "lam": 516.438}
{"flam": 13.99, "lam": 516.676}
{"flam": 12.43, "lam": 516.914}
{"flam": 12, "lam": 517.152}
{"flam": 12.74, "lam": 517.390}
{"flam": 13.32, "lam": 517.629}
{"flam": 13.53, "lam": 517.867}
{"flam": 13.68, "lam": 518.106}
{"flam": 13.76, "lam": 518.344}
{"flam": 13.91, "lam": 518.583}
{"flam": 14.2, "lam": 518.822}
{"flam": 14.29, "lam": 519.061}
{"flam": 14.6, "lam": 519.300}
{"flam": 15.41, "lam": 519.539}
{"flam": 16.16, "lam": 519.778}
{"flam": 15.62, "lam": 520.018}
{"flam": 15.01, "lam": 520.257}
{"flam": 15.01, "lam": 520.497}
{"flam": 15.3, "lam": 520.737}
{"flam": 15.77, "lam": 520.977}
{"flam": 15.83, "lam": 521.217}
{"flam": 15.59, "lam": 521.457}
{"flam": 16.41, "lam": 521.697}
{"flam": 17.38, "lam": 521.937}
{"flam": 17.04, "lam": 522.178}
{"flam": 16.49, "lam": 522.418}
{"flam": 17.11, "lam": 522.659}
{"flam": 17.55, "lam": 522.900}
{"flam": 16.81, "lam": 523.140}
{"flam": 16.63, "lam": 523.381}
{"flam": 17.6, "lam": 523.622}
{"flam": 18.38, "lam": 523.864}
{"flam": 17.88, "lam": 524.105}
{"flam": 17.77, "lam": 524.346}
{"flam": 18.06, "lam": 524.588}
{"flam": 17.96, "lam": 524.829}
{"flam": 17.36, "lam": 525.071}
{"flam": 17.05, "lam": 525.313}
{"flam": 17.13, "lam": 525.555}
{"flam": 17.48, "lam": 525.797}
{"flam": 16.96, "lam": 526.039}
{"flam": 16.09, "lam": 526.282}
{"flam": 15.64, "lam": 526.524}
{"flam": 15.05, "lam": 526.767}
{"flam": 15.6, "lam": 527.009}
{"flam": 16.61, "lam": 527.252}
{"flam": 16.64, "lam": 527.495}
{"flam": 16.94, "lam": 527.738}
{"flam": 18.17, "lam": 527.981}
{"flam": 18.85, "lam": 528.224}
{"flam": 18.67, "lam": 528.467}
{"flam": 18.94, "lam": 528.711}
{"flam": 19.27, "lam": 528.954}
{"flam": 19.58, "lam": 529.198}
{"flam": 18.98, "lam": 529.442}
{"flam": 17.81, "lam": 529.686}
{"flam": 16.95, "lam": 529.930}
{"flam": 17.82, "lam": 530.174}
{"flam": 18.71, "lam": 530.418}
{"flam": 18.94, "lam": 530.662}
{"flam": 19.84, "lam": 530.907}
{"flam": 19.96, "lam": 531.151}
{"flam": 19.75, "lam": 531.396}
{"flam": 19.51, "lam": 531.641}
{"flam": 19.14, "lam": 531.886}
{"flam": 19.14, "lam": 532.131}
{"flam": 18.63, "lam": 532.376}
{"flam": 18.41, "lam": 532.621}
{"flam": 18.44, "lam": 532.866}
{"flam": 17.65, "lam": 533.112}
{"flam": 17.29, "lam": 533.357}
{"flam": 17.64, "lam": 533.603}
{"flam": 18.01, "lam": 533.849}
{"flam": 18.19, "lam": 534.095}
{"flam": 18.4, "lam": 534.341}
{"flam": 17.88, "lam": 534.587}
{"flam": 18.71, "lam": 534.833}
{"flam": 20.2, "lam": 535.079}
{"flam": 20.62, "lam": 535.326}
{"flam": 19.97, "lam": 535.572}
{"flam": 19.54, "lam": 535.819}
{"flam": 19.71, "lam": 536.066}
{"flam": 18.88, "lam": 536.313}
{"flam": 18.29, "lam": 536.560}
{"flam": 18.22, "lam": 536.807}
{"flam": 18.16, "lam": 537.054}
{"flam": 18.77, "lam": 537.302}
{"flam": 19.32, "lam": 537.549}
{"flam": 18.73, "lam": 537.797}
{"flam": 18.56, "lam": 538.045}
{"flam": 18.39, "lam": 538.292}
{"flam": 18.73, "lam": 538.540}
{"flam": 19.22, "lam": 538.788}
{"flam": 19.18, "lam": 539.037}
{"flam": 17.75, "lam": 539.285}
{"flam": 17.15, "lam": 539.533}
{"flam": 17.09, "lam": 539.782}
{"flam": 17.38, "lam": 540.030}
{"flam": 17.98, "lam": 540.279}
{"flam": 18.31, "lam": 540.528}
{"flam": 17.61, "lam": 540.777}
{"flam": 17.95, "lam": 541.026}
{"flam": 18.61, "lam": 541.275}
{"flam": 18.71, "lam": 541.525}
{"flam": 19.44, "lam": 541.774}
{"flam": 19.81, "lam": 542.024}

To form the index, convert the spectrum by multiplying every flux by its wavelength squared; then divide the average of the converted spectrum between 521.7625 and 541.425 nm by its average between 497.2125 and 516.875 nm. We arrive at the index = 1.24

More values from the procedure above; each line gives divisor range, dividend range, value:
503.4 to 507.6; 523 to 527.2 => 1.11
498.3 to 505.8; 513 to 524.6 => 1.02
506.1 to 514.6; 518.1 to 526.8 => 1.06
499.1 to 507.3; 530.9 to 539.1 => 1.30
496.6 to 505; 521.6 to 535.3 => 1.21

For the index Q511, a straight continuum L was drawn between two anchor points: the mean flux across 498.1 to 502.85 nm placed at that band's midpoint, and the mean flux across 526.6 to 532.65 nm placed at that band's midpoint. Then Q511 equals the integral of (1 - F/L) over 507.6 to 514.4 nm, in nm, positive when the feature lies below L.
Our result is 0.48 nm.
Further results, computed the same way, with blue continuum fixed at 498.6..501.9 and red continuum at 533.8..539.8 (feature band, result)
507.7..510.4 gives 0.182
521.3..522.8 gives 0.093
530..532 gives -0.087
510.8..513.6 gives 0.227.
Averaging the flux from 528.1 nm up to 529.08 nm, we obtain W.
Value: 18.9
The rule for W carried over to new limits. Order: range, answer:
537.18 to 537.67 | 19.1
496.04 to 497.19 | 18.9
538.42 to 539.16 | 19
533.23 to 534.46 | 17.9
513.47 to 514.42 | 16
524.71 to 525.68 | 17.4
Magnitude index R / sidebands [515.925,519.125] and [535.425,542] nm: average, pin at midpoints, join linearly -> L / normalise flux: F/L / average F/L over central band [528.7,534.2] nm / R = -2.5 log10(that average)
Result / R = -0.10 mag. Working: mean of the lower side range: 13.9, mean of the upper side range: 18.6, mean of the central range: 18.6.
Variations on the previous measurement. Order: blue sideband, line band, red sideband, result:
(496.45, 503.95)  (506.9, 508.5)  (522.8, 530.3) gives 0.05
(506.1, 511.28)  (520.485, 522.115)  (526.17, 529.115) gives 0.06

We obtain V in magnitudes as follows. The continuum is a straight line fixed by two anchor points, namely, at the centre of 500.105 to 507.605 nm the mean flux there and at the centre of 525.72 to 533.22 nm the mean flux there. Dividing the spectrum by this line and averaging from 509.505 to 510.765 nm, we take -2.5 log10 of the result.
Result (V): 0.069 mag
